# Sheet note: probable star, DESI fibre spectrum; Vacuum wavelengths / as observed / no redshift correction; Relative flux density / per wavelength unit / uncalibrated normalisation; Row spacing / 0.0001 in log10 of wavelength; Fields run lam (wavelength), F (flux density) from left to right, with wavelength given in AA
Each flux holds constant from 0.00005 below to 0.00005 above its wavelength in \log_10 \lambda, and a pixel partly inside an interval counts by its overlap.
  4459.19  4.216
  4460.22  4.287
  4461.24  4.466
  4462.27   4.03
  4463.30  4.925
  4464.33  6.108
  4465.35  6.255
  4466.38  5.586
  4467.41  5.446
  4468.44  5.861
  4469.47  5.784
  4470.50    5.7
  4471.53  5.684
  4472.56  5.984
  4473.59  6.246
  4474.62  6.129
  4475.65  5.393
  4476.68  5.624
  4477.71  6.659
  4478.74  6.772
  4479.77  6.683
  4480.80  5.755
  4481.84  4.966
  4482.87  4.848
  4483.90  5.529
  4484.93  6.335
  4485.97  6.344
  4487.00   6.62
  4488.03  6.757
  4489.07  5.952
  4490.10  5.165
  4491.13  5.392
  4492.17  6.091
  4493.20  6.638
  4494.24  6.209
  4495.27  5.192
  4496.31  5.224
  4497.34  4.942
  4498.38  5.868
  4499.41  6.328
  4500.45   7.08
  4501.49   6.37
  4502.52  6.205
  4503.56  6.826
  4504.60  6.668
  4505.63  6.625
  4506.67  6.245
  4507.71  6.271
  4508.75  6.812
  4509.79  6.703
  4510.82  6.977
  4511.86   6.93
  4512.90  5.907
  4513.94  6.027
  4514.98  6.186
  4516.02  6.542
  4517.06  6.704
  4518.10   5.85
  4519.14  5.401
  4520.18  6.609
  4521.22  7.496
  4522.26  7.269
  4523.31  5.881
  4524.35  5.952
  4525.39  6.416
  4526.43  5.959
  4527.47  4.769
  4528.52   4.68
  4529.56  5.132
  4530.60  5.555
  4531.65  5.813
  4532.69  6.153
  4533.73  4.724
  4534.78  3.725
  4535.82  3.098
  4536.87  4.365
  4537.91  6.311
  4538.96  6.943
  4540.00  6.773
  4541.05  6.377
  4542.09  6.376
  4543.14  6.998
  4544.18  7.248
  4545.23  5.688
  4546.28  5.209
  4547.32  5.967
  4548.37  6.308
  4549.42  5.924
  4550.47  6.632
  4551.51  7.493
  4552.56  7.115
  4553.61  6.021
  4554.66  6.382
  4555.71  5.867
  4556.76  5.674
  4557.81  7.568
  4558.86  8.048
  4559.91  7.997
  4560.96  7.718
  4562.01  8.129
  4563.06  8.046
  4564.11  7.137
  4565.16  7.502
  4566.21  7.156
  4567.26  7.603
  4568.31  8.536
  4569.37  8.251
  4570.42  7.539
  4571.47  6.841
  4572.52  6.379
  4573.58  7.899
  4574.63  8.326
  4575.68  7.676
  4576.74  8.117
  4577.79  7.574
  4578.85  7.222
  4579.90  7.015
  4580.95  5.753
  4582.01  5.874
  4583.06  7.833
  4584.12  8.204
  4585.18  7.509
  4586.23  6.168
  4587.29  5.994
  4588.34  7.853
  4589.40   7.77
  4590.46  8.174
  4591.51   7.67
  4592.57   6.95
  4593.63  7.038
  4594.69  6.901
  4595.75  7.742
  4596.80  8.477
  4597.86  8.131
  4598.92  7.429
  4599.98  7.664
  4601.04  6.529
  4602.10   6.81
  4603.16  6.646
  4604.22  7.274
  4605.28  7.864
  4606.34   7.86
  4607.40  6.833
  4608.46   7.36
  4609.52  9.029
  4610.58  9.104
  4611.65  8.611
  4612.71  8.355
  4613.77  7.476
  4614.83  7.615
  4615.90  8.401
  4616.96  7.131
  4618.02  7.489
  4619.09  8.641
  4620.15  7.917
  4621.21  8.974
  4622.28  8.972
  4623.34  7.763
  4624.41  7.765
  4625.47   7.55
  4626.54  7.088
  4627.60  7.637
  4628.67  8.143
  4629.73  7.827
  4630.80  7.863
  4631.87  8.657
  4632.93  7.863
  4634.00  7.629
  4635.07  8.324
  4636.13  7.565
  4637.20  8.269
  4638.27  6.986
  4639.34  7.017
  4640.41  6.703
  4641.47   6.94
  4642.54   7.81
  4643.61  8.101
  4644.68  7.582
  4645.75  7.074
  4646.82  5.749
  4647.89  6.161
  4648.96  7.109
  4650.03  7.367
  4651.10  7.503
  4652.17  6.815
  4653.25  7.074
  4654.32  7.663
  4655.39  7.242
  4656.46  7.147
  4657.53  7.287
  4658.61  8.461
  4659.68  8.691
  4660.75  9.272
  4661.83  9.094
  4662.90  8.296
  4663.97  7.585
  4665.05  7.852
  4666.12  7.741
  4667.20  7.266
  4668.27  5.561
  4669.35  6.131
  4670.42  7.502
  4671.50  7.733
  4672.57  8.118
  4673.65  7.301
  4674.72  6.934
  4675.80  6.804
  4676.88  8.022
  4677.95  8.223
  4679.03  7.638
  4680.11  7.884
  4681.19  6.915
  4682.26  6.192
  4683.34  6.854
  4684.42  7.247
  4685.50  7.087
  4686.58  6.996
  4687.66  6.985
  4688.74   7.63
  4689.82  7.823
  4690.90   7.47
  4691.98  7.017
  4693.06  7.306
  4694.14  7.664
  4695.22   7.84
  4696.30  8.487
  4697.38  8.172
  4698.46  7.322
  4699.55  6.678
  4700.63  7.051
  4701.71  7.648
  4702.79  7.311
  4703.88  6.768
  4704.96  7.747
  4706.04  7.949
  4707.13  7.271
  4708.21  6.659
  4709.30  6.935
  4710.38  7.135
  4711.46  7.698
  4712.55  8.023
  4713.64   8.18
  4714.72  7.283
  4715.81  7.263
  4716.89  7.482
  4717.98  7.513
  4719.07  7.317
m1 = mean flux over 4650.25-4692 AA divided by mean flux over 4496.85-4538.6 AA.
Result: 1.25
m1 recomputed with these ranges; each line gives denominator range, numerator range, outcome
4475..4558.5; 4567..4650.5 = 1.24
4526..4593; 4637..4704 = 1.10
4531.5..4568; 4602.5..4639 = 1.22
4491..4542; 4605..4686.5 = 1.27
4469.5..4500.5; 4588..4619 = 1.30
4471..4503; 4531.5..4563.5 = 1.06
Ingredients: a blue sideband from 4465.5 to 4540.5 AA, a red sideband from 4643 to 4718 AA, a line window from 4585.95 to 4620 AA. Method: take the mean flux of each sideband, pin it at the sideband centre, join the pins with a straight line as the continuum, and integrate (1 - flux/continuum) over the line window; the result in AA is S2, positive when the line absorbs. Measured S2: -4.1 AA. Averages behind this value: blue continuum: 5.97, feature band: 7.61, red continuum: 7.42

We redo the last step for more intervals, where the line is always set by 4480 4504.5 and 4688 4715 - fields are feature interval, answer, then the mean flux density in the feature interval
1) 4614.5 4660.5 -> -4.0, 7.63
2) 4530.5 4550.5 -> 1.6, 5.79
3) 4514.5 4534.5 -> 0.9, 5.92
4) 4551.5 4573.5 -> -2.8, 7.29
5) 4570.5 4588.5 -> -1.6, 7.19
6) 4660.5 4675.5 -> -0.7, 7.55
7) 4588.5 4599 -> -1.5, 7.64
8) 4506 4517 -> -0.7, 6.47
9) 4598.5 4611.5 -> -1.5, 7.56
